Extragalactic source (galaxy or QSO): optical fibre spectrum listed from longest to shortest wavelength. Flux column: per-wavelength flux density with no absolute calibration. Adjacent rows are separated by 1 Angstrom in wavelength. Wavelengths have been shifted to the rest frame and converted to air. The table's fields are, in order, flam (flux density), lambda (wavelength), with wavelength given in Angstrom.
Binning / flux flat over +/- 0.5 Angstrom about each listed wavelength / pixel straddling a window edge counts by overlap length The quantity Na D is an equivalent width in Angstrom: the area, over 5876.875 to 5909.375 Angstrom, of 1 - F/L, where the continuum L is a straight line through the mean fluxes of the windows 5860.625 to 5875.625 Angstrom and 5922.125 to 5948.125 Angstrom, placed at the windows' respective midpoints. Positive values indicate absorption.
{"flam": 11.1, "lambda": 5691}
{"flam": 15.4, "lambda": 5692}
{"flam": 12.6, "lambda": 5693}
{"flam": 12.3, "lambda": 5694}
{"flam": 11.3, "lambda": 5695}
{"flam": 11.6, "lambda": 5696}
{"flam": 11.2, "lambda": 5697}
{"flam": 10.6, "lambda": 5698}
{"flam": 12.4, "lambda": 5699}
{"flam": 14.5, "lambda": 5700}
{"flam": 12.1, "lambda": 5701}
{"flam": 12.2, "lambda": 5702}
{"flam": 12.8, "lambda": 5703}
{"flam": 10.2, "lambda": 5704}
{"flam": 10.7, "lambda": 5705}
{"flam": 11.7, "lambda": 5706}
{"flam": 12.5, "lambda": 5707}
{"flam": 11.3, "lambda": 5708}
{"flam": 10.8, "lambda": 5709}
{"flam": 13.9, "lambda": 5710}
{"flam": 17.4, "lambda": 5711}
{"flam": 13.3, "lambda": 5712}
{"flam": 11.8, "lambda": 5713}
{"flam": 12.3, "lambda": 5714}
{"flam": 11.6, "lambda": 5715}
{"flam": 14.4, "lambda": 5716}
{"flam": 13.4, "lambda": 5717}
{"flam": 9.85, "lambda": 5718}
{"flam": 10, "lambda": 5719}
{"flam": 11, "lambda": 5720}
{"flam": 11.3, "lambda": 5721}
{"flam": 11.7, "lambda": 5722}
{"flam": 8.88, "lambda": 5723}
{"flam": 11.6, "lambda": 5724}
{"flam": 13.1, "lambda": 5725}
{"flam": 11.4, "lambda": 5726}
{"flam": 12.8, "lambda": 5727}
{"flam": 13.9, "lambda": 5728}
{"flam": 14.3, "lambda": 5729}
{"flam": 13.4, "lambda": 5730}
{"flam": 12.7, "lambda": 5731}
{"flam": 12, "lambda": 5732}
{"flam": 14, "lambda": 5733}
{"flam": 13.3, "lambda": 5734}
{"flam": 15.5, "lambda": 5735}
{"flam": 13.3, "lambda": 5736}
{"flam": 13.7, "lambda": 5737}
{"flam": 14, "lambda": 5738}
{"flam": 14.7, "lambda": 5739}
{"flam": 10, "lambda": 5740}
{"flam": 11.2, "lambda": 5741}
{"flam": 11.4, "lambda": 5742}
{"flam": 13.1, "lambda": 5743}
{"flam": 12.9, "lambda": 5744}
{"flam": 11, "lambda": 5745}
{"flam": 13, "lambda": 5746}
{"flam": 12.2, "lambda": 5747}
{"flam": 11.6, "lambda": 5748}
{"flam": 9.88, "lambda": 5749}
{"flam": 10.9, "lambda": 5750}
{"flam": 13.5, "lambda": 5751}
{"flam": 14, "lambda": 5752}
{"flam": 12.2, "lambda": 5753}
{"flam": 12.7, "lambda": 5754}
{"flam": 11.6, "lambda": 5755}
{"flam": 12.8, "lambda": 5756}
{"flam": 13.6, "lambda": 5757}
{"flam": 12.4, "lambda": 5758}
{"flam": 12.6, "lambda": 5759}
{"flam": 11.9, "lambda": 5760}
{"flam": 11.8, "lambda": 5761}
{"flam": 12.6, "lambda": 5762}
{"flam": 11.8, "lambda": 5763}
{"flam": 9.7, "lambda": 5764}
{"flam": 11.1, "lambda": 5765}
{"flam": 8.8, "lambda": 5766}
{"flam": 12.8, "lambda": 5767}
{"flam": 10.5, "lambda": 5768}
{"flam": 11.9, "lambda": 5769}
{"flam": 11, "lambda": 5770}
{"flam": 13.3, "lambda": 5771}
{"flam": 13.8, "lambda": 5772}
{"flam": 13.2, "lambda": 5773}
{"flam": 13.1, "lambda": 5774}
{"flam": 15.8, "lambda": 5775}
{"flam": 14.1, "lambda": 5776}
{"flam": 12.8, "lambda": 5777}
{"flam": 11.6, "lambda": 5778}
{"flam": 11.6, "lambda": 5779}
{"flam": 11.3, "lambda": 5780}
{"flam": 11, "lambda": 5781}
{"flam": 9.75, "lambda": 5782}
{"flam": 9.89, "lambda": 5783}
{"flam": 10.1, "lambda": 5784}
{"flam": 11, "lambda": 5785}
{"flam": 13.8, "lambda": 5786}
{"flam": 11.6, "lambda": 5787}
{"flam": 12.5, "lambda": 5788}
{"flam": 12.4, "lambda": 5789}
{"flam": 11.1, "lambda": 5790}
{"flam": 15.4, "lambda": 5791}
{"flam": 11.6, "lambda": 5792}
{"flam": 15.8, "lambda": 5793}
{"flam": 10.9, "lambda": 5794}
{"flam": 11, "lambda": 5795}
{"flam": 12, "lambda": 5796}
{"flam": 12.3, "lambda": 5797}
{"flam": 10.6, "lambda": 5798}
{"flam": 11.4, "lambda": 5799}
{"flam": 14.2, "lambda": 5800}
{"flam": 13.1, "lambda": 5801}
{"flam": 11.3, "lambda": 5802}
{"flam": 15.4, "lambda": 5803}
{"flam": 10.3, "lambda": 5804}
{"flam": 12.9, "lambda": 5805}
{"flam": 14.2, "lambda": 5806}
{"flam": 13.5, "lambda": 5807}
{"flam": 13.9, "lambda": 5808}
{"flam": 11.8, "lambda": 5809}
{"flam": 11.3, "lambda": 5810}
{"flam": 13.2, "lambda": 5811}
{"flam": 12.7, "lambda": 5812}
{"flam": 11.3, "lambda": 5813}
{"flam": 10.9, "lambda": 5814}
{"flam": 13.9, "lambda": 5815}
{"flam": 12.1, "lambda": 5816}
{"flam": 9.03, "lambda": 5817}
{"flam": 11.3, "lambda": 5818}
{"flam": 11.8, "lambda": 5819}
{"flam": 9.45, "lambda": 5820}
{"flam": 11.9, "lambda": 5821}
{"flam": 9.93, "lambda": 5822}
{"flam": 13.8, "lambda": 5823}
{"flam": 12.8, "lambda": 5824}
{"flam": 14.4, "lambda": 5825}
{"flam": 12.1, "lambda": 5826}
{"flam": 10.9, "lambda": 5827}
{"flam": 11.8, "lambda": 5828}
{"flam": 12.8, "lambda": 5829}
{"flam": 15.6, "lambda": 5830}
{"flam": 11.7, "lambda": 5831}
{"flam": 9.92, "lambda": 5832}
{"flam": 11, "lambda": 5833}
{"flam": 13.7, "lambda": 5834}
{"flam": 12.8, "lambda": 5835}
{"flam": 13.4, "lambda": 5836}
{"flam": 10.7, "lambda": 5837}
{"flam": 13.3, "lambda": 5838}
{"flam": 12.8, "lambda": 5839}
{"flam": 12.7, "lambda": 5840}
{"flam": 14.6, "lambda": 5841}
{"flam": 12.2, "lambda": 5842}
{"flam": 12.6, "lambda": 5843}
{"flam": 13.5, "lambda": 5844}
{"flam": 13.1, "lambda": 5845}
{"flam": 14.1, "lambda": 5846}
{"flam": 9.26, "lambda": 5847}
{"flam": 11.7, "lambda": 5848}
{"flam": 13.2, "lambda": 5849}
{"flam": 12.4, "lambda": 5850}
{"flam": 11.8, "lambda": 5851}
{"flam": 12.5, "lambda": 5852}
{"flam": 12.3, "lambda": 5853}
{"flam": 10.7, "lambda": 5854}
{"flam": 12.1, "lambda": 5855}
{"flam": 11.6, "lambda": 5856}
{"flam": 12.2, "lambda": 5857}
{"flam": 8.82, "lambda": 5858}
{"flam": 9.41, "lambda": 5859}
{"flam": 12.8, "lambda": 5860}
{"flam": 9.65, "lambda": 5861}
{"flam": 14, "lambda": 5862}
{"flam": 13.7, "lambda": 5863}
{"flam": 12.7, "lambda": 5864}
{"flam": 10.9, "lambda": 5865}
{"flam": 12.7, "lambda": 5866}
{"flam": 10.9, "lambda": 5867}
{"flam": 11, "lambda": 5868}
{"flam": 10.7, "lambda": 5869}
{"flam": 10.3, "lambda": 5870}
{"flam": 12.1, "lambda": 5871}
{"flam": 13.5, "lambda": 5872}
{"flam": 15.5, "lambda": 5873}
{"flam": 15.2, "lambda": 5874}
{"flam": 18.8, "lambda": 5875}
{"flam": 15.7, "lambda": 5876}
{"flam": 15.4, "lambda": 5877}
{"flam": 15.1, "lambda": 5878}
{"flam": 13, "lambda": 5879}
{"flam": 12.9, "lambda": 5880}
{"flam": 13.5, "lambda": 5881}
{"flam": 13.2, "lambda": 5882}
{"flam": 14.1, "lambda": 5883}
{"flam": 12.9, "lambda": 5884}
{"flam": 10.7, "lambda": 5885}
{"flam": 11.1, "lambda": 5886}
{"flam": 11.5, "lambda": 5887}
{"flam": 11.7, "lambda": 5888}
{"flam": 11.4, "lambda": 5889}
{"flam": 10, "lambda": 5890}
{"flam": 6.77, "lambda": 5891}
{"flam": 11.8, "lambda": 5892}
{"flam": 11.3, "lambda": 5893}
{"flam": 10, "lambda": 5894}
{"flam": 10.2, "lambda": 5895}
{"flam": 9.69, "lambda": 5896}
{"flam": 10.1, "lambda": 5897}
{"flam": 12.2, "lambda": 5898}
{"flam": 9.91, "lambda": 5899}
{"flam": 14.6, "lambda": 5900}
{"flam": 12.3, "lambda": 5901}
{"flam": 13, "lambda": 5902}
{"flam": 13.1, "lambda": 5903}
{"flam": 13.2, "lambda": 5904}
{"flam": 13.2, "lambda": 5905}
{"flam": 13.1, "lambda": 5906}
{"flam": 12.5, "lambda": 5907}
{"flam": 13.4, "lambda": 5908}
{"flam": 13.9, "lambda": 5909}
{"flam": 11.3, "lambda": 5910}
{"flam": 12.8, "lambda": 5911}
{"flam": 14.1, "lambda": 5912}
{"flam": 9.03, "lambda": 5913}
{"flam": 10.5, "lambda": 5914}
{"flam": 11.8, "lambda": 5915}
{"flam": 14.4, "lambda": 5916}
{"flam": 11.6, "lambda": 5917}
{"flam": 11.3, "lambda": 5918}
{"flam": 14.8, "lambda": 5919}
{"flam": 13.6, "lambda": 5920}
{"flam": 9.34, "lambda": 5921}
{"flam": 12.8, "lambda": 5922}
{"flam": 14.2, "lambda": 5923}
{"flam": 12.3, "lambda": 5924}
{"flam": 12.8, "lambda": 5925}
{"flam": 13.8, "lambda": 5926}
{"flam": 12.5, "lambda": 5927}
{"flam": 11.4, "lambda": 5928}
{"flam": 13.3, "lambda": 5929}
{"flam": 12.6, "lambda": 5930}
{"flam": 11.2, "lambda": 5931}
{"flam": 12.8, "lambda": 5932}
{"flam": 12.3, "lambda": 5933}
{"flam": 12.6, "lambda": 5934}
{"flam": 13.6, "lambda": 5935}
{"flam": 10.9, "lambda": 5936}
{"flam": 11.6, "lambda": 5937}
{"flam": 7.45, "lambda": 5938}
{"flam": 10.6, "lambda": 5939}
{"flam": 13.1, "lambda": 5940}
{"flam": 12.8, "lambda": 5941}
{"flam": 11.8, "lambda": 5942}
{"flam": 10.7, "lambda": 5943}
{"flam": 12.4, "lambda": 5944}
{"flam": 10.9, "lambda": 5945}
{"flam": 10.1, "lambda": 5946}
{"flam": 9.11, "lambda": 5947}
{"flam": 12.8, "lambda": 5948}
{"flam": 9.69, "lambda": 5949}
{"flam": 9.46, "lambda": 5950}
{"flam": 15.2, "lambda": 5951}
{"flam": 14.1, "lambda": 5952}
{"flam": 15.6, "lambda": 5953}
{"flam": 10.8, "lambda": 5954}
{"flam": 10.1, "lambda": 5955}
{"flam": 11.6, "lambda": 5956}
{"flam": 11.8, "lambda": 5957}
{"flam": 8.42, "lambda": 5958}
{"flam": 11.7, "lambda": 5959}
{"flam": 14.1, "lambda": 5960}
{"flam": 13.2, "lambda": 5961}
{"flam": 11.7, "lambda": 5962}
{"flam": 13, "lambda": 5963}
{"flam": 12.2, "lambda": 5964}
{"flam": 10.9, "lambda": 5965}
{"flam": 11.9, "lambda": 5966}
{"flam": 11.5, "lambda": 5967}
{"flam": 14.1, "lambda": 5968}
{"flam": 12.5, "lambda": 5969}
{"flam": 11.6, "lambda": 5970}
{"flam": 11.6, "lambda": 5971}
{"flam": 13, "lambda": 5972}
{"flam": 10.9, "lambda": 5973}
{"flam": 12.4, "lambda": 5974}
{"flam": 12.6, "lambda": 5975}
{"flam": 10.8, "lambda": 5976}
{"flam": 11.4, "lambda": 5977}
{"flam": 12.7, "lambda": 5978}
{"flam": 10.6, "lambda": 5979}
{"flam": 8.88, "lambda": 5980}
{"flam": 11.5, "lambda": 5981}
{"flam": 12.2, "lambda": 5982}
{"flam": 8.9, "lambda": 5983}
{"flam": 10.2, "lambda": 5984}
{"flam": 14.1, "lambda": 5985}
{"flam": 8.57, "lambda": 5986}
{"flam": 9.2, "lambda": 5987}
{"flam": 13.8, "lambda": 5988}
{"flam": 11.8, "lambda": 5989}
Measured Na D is 1.0 Angstrom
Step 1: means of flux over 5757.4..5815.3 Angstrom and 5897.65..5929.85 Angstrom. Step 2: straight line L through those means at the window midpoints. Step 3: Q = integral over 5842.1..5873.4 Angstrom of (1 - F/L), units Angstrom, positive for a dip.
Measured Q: 1.1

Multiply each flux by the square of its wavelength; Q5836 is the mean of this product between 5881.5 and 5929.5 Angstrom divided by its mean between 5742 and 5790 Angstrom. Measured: 1.05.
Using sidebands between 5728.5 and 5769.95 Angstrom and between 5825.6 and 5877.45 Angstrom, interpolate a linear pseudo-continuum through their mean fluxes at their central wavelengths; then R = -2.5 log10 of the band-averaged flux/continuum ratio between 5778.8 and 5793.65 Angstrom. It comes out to 0.04 mag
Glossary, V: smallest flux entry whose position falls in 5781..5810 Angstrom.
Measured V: 9.75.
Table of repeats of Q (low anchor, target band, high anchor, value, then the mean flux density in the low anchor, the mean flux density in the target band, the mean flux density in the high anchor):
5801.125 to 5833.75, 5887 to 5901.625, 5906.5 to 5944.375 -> 1.6 Angstrom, 12.2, 10.9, 12.2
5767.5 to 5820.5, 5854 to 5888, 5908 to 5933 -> -0.8 Angstrom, 12.2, 12.6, 12.4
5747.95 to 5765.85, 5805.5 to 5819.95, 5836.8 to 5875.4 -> 0.1 Angstrom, 12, 12.1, 12.4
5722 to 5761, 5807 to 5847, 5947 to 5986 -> -0.2 Angstrom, 12.5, 12.3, 11.8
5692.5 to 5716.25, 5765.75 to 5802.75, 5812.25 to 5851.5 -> 0.2 Angstrom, 12.3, 12.2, 12.2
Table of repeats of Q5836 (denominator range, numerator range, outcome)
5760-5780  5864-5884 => 1.14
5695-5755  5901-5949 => 1.06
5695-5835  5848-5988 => 1.04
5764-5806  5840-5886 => 1.07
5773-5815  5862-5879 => 1.12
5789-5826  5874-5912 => 1.04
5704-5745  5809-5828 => 0.98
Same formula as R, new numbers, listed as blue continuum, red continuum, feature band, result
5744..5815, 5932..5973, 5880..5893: 0.034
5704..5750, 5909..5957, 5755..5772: 0.041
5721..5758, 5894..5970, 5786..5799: 0.009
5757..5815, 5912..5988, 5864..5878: -0.115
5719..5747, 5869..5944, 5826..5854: -0.002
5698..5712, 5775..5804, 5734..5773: 0.003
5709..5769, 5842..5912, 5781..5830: 0.015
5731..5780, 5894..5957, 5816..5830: 0.038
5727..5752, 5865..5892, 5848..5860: 0.094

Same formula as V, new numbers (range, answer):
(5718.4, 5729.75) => 8.88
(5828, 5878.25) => 8.82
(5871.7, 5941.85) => 6.77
